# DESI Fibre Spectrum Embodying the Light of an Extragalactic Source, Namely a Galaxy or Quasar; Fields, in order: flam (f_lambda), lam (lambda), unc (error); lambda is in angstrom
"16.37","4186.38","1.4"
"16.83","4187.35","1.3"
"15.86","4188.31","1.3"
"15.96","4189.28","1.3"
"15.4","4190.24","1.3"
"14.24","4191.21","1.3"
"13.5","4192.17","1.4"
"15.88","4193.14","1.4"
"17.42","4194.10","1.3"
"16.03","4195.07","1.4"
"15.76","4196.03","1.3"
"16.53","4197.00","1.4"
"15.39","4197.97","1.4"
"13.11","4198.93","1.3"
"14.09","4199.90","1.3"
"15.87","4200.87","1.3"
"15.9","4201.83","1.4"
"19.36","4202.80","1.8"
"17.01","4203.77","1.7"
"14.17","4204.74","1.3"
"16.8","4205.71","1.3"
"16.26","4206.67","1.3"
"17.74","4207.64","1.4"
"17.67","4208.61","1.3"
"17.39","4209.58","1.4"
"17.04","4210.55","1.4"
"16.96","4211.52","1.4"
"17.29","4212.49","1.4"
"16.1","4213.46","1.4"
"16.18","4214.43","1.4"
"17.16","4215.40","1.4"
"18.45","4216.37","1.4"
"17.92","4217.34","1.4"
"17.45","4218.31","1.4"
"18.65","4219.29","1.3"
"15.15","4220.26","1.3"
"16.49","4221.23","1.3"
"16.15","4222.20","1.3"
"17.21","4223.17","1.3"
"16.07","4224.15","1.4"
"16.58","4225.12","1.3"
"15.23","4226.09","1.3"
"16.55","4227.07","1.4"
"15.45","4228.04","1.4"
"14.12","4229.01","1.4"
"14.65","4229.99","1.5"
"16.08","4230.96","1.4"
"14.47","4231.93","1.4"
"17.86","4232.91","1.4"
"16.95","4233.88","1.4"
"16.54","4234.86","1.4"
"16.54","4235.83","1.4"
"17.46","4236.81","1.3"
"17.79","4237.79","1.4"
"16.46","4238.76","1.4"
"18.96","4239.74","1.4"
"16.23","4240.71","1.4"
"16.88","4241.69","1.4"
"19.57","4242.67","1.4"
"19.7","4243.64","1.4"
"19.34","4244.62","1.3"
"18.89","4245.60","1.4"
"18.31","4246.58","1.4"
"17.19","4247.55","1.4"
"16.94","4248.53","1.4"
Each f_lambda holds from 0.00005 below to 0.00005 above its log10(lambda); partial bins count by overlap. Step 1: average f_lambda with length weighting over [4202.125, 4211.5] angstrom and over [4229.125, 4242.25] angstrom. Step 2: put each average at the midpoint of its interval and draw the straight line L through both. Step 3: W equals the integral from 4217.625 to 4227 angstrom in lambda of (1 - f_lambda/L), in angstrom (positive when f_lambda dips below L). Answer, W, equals 0.1 angstrom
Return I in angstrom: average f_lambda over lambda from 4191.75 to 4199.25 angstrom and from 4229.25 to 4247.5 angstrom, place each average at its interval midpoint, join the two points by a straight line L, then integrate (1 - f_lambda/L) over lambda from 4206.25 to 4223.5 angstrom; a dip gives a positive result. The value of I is -0.8 angstrom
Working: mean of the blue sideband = 15.5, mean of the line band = 17.1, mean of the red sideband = 17.3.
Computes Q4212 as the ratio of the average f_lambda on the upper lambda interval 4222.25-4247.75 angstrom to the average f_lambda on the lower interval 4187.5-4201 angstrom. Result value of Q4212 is 1.1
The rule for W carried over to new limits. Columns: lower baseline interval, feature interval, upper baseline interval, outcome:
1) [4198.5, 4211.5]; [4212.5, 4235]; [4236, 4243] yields 0.7 angstrom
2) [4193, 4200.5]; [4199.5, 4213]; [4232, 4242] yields -0.7 angstrom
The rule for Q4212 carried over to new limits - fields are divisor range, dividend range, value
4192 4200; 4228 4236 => 1.03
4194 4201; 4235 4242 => 1.12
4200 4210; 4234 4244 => 1.05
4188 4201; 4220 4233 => 1.03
